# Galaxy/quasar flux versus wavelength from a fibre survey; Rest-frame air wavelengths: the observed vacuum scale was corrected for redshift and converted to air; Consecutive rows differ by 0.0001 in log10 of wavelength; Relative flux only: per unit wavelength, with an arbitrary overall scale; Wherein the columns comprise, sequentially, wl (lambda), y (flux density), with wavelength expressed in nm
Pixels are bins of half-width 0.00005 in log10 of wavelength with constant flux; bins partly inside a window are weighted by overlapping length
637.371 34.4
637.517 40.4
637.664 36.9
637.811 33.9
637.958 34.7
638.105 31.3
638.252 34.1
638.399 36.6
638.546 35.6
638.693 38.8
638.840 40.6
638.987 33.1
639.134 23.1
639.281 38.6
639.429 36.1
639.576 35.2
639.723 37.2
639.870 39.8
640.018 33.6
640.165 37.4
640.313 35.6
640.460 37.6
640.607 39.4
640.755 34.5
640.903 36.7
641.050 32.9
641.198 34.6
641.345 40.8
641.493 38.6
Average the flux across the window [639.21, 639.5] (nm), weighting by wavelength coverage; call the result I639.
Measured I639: 37.2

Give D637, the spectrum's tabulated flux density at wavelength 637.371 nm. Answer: 34.4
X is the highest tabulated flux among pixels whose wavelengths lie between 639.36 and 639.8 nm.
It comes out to 37.2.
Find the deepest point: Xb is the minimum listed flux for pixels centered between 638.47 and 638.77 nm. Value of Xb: 35.6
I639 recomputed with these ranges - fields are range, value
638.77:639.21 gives 32.3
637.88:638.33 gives 33.4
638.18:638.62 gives 35.4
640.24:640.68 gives 37.6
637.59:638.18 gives 34.2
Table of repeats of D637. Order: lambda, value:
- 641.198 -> 34.6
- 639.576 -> 35.2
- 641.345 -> 40.8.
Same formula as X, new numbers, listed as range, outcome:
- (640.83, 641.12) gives 36.7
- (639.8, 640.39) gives 39.8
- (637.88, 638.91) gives 40.6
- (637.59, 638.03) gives 36.9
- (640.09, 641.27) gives 39.4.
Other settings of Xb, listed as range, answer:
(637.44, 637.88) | 33.9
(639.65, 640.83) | 33.6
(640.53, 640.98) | 34.5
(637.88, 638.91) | 31.3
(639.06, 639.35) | 23.1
